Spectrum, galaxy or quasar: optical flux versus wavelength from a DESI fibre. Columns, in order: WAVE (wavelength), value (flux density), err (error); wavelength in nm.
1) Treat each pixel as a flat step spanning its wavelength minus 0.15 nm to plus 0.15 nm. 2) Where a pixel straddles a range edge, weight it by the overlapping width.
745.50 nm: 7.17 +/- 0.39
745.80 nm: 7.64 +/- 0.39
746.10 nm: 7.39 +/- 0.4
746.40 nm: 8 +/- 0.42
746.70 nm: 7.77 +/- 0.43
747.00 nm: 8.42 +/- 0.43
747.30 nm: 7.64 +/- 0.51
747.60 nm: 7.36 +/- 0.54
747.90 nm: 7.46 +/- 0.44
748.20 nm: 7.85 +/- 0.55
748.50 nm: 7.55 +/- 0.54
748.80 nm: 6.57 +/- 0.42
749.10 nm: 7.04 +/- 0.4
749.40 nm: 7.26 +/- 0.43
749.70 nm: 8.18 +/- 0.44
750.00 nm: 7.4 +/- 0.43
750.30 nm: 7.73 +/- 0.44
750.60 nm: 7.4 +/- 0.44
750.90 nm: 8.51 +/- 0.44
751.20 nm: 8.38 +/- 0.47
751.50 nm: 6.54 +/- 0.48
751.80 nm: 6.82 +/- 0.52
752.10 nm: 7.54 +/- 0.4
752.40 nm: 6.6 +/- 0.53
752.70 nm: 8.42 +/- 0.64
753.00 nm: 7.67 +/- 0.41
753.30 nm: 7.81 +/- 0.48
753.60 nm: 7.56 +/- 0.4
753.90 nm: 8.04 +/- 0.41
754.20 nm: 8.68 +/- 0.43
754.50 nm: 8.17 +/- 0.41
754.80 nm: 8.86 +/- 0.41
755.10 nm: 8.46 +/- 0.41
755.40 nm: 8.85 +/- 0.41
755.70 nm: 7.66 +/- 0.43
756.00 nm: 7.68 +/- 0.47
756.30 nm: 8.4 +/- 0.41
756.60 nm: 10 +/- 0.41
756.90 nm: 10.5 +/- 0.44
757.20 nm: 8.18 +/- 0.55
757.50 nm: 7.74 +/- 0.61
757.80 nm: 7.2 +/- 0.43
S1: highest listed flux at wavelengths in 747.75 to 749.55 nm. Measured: 7.85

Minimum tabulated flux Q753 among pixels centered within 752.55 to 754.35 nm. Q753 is 7.56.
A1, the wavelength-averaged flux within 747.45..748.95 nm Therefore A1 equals 7.36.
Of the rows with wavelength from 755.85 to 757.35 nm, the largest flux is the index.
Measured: 10.5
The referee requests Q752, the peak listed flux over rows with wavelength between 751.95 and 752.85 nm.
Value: 8.42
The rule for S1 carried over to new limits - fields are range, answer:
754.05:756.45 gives 8.86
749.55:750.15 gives 8.18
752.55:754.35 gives 8.68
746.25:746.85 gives 8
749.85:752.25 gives 8.51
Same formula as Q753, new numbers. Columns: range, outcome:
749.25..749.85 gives 7.26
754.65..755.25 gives 8.46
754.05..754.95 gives 8.17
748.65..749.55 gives 6.57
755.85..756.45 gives 7.68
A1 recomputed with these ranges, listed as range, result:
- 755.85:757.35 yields 8.95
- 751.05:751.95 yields 7.25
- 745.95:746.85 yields 7.72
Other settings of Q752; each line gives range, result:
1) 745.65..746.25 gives 7.64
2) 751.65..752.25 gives 7.54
